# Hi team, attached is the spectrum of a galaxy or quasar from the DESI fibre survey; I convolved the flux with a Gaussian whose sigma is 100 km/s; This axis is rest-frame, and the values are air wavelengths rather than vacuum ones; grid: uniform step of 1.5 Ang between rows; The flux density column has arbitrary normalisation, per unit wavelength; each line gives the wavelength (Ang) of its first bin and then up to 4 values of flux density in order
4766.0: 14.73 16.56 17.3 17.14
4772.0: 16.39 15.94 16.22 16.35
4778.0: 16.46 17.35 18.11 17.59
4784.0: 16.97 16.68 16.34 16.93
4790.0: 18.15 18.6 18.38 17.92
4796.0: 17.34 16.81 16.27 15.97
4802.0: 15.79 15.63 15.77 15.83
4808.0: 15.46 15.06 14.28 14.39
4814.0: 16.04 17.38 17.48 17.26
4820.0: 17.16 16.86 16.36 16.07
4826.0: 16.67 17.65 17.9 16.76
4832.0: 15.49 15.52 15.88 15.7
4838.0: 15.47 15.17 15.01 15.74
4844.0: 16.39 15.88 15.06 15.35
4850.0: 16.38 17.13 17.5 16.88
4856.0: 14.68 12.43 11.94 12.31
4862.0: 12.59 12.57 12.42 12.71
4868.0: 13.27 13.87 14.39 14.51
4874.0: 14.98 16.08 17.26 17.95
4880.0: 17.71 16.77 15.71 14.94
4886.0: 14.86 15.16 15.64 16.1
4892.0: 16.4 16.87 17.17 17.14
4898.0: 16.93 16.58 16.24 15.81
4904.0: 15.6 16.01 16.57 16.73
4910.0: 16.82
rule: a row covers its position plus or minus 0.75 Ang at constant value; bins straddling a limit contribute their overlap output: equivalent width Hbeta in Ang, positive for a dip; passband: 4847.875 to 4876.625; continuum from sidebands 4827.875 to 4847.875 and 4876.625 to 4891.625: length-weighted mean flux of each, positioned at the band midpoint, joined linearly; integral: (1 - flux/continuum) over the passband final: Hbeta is 3.0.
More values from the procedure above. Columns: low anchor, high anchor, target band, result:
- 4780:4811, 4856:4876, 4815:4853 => -3.6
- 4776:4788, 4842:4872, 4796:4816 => 0.5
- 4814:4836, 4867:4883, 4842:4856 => 0.0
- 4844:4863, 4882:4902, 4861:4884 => 1.0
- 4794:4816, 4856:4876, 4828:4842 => -1.1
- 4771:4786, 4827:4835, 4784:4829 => 0.2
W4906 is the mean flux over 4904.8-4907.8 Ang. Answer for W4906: 16.3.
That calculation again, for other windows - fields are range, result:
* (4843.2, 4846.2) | 16.1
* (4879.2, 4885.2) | 16.3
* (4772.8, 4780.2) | 16.5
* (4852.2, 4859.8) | 14.7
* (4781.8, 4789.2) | 16.9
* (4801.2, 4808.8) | 15.7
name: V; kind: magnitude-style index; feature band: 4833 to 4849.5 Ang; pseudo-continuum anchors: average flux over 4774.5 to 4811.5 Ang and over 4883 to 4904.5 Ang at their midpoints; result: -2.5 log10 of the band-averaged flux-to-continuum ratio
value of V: 0.06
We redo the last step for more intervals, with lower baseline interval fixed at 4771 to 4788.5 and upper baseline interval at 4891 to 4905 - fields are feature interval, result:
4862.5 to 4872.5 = 0.240 mag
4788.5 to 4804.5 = -0.021 mag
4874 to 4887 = 0.016 mag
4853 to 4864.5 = 0.217 mag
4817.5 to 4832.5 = -0.011 mag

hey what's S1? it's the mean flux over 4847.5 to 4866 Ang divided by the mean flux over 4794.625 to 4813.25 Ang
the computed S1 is 0.9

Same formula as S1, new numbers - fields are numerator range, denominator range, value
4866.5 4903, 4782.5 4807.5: 0.94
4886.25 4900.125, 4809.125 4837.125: 1.00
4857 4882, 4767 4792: 0.84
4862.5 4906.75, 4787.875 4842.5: 0.95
